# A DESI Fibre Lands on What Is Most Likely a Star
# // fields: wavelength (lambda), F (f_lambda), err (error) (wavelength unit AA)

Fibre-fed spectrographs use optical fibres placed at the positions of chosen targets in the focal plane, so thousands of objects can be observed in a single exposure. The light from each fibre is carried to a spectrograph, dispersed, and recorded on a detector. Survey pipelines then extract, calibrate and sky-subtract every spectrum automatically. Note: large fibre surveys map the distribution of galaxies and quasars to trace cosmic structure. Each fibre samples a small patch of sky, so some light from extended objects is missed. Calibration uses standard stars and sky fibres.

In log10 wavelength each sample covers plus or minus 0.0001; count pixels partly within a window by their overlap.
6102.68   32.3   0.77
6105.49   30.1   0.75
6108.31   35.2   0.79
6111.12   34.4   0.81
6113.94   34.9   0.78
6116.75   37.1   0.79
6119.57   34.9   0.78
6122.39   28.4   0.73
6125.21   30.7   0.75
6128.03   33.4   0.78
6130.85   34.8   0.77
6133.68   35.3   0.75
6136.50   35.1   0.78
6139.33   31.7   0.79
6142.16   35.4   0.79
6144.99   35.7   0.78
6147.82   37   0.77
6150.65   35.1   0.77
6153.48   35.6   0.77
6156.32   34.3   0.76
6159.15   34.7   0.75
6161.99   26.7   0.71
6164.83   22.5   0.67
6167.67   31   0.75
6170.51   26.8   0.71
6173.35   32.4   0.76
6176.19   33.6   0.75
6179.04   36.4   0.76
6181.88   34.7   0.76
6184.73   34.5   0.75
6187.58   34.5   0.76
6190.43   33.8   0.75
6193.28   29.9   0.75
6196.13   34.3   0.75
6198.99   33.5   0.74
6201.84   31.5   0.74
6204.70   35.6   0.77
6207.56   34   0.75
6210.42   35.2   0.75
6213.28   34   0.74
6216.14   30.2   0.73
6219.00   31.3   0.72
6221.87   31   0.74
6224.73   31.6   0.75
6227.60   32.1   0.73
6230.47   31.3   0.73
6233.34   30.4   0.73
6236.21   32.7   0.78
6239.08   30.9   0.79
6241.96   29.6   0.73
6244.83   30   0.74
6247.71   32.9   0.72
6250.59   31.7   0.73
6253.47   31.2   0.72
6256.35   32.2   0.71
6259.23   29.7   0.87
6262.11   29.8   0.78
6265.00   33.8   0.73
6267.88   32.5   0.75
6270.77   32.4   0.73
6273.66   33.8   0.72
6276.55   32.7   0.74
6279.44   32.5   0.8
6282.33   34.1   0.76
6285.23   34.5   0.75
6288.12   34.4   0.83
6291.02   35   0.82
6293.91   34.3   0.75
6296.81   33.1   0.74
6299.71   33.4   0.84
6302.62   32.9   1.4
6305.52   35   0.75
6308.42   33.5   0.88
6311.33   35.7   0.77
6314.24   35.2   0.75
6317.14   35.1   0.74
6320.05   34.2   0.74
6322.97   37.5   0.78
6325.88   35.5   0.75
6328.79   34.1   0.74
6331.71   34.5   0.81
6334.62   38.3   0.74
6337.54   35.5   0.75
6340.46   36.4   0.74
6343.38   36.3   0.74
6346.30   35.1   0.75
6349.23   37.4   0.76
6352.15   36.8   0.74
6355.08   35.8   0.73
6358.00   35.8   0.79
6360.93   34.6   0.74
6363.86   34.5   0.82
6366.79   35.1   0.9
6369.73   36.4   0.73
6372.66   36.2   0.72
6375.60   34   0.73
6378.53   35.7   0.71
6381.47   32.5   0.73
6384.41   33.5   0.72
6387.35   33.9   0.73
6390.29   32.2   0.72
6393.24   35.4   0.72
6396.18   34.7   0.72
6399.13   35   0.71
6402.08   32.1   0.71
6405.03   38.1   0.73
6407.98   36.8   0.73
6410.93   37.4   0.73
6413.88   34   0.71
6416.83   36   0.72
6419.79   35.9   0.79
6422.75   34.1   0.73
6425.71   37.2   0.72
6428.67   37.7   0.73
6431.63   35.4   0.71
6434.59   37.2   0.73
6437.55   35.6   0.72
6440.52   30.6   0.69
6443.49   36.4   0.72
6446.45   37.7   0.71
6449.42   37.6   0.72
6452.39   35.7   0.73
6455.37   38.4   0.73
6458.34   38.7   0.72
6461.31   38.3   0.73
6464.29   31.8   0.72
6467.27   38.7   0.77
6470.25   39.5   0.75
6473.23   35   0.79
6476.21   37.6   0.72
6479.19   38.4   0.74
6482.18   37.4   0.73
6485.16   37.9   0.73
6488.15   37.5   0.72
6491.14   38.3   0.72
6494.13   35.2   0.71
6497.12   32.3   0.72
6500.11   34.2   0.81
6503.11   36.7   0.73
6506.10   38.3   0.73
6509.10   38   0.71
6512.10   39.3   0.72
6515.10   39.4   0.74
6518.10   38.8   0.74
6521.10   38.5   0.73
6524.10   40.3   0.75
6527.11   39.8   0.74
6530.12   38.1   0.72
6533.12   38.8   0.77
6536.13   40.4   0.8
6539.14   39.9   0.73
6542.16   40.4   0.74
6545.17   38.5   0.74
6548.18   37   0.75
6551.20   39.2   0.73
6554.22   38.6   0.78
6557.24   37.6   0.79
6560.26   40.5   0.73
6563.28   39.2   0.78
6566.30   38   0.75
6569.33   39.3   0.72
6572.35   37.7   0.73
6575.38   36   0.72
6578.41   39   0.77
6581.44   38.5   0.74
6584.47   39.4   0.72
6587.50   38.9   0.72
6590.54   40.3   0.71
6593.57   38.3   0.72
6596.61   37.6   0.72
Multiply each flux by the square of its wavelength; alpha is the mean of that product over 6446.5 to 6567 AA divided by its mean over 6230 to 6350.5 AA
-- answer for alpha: 1.21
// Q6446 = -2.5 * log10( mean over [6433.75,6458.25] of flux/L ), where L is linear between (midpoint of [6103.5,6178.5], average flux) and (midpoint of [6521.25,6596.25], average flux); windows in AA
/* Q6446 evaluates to 0.03 mag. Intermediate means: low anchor 33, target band 36.3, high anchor 38.9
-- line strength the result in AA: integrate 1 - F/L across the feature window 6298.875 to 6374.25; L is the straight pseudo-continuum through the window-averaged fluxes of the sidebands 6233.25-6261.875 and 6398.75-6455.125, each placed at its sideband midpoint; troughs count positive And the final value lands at -4.4 AA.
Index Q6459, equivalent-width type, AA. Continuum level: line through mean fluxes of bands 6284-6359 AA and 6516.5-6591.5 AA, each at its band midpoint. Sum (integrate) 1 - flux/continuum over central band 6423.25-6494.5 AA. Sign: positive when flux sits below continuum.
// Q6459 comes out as 1.10 AA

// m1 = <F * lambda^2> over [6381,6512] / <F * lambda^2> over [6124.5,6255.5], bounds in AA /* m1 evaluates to 1.20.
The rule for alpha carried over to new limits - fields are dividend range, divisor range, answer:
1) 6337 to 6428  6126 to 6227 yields 1.14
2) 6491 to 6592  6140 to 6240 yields 1.31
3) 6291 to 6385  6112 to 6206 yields 1.12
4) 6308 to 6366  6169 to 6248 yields 1.14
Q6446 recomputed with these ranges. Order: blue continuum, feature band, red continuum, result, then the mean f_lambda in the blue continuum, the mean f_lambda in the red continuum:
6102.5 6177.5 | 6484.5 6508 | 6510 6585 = 0.05 mag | 32.9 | 38.9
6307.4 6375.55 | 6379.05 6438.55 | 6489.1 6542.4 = 0.04 mag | 35.6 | 38.1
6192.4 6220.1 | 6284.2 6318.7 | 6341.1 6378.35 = 0.01 mag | 33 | 35.7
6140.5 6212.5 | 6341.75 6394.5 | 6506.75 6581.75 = 0.03 mag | 33.2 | 38.8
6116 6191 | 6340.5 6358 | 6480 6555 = -0.01 mag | 33.1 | 38.1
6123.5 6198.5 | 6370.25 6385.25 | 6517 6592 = 0.05 mag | 33.1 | 38.9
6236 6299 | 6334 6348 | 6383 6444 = -0.07 mag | 32.5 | 35.2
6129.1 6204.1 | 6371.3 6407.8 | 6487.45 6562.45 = 0.06 mag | 33.1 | 38.2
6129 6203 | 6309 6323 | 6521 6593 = 0.00 mag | 33.1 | 38.9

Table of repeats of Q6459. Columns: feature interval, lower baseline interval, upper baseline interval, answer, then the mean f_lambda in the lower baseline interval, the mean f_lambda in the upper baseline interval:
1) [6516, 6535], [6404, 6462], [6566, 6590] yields -0.7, 36.4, 38.4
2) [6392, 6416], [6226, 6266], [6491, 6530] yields -0.3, 31.3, 37.6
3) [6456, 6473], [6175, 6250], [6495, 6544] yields 0.0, 32.7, 38.3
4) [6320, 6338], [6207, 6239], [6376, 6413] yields -1.1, 32.1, 34.7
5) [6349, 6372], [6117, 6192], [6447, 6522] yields 0.0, 33.1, 37.3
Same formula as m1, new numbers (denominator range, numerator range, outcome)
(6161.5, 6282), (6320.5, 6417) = 1.16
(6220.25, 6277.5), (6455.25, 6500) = 1.25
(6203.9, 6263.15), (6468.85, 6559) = 1.31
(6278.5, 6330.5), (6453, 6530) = 1.15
